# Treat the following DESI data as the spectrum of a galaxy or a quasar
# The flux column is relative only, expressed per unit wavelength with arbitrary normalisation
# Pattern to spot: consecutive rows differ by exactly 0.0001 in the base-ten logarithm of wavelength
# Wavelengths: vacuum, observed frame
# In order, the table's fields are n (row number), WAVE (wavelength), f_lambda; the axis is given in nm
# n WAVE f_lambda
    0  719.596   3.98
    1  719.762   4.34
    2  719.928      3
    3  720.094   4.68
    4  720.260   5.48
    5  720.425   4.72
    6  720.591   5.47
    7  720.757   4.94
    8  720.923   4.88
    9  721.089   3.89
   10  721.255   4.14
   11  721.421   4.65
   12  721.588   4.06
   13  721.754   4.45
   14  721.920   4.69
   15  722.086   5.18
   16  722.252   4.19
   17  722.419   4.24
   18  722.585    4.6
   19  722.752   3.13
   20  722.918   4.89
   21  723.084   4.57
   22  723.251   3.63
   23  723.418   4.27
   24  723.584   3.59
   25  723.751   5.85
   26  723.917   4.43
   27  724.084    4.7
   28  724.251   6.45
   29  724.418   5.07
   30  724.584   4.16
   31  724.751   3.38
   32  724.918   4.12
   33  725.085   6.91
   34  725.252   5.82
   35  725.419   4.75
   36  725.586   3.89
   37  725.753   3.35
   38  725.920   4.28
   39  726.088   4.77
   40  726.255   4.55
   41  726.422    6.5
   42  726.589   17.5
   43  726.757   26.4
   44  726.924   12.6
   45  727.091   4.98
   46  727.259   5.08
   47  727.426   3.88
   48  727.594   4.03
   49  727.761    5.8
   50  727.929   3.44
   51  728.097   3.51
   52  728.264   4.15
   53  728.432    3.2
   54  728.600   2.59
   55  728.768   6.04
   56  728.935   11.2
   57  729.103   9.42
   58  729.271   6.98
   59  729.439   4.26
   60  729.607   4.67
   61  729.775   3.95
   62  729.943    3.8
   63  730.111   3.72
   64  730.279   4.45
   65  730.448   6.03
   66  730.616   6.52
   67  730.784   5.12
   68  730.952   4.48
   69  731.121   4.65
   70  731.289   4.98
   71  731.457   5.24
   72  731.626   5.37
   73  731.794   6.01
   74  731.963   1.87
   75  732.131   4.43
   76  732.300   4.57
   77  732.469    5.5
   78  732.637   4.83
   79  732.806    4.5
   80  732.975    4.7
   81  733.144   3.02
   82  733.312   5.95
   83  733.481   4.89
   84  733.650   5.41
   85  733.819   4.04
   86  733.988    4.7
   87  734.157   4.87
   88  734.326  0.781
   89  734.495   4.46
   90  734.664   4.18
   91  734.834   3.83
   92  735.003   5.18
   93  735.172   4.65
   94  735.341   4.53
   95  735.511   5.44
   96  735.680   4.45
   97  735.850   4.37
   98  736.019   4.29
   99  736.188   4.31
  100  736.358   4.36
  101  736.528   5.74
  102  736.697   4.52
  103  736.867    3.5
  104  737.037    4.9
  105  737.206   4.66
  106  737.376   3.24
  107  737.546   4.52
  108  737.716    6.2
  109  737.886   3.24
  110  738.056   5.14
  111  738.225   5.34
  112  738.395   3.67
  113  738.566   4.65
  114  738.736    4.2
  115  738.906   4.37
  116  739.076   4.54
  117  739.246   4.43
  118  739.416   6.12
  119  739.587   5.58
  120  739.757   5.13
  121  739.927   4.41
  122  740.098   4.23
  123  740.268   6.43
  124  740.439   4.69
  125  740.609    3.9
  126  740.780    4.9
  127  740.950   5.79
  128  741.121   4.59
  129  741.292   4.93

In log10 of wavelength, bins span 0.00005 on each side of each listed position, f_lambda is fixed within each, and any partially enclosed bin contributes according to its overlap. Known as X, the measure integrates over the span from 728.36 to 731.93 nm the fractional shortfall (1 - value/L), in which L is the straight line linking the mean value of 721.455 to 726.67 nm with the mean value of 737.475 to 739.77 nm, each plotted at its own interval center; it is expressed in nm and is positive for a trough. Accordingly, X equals -0.29 nm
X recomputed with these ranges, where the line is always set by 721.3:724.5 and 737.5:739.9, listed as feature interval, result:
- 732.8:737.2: 0.27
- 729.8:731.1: -0.04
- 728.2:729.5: -0.39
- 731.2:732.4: 0.01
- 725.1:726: 0.00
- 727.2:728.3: 0.09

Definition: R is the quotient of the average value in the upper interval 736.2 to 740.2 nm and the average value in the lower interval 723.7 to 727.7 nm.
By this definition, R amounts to 0.7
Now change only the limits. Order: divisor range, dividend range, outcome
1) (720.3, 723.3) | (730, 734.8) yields 1.03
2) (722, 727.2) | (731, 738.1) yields 0.75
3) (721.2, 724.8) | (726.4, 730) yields 1.57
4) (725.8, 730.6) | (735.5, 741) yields 0.73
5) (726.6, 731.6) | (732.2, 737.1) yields 0.73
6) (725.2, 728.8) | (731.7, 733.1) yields 0.70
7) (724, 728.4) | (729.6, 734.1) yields 0.75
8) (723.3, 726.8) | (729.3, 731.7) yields 0.79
